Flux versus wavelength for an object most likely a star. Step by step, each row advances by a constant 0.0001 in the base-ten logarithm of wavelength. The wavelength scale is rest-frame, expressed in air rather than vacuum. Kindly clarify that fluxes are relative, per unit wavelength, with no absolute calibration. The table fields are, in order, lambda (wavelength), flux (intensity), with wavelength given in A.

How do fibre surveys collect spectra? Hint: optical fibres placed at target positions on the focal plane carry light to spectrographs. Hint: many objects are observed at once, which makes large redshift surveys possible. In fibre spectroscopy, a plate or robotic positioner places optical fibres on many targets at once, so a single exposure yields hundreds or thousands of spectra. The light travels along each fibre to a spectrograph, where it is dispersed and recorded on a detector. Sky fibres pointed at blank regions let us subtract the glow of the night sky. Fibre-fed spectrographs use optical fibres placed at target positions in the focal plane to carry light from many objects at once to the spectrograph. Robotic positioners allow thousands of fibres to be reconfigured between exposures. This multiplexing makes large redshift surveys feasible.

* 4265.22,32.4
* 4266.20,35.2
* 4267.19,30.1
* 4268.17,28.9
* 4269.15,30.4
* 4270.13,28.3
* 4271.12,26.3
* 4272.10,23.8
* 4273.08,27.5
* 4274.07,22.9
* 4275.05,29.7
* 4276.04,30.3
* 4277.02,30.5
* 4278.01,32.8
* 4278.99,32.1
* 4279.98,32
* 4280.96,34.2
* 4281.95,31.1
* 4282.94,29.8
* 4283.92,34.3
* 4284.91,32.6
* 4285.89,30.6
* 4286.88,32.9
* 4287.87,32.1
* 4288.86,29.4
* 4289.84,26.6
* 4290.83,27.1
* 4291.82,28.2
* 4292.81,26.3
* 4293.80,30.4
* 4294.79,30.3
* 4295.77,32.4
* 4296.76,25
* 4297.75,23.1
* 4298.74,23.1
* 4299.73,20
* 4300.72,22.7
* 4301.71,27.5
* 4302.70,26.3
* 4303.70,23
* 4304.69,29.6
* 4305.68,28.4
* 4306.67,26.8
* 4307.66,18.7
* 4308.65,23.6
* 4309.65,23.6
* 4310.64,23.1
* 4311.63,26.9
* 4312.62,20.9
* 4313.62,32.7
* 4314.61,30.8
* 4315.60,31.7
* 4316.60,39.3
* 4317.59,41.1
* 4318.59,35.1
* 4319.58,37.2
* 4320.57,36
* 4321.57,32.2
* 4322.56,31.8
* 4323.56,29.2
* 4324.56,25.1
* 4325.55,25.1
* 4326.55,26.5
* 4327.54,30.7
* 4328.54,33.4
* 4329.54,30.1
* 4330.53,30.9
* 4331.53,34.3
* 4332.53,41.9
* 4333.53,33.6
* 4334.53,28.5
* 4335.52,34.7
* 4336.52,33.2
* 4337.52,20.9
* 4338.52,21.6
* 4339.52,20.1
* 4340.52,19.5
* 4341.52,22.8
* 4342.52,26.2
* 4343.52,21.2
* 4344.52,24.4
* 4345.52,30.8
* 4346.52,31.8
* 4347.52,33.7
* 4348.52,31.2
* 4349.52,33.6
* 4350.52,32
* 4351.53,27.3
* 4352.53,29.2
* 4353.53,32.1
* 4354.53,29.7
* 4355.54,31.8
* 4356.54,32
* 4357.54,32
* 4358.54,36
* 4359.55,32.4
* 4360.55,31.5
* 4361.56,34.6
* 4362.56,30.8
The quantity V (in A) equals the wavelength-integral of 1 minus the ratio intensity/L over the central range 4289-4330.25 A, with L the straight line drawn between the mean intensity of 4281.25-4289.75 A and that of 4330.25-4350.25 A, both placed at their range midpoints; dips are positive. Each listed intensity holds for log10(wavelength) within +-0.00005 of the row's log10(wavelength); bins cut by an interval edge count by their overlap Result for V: 2.5 A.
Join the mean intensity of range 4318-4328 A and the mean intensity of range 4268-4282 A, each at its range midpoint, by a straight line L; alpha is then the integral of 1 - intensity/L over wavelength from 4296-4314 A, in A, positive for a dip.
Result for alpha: 3.3 A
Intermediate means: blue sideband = 29.3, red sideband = 31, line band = 24.8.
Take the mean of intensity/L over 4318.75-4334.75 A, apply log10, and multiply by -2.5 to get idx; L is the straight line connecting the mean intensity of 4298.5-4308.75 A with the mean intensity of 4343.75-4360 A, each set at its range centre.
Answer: -0.15 mag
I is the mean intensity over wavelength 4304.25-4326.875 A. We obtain 29.4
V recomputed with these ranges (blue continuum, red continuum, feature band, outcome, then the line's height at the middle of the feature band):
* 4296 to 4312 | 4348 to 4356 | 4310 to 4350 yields -2.9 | 28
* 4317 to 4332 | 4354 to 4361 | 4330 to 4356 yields 2.4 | 32.1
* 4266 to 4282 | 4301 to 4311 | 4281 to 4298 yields -1.4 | 27.4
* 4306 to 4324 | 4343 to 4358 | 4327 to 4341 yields 0.3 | 30.1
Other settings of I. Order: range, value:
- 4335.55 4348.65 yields 26.1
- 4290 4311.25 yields 25.7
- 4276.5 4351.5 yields 29.1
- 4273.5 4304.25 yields 28.7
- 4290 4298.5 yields 27.7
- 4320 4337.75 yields 31.2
